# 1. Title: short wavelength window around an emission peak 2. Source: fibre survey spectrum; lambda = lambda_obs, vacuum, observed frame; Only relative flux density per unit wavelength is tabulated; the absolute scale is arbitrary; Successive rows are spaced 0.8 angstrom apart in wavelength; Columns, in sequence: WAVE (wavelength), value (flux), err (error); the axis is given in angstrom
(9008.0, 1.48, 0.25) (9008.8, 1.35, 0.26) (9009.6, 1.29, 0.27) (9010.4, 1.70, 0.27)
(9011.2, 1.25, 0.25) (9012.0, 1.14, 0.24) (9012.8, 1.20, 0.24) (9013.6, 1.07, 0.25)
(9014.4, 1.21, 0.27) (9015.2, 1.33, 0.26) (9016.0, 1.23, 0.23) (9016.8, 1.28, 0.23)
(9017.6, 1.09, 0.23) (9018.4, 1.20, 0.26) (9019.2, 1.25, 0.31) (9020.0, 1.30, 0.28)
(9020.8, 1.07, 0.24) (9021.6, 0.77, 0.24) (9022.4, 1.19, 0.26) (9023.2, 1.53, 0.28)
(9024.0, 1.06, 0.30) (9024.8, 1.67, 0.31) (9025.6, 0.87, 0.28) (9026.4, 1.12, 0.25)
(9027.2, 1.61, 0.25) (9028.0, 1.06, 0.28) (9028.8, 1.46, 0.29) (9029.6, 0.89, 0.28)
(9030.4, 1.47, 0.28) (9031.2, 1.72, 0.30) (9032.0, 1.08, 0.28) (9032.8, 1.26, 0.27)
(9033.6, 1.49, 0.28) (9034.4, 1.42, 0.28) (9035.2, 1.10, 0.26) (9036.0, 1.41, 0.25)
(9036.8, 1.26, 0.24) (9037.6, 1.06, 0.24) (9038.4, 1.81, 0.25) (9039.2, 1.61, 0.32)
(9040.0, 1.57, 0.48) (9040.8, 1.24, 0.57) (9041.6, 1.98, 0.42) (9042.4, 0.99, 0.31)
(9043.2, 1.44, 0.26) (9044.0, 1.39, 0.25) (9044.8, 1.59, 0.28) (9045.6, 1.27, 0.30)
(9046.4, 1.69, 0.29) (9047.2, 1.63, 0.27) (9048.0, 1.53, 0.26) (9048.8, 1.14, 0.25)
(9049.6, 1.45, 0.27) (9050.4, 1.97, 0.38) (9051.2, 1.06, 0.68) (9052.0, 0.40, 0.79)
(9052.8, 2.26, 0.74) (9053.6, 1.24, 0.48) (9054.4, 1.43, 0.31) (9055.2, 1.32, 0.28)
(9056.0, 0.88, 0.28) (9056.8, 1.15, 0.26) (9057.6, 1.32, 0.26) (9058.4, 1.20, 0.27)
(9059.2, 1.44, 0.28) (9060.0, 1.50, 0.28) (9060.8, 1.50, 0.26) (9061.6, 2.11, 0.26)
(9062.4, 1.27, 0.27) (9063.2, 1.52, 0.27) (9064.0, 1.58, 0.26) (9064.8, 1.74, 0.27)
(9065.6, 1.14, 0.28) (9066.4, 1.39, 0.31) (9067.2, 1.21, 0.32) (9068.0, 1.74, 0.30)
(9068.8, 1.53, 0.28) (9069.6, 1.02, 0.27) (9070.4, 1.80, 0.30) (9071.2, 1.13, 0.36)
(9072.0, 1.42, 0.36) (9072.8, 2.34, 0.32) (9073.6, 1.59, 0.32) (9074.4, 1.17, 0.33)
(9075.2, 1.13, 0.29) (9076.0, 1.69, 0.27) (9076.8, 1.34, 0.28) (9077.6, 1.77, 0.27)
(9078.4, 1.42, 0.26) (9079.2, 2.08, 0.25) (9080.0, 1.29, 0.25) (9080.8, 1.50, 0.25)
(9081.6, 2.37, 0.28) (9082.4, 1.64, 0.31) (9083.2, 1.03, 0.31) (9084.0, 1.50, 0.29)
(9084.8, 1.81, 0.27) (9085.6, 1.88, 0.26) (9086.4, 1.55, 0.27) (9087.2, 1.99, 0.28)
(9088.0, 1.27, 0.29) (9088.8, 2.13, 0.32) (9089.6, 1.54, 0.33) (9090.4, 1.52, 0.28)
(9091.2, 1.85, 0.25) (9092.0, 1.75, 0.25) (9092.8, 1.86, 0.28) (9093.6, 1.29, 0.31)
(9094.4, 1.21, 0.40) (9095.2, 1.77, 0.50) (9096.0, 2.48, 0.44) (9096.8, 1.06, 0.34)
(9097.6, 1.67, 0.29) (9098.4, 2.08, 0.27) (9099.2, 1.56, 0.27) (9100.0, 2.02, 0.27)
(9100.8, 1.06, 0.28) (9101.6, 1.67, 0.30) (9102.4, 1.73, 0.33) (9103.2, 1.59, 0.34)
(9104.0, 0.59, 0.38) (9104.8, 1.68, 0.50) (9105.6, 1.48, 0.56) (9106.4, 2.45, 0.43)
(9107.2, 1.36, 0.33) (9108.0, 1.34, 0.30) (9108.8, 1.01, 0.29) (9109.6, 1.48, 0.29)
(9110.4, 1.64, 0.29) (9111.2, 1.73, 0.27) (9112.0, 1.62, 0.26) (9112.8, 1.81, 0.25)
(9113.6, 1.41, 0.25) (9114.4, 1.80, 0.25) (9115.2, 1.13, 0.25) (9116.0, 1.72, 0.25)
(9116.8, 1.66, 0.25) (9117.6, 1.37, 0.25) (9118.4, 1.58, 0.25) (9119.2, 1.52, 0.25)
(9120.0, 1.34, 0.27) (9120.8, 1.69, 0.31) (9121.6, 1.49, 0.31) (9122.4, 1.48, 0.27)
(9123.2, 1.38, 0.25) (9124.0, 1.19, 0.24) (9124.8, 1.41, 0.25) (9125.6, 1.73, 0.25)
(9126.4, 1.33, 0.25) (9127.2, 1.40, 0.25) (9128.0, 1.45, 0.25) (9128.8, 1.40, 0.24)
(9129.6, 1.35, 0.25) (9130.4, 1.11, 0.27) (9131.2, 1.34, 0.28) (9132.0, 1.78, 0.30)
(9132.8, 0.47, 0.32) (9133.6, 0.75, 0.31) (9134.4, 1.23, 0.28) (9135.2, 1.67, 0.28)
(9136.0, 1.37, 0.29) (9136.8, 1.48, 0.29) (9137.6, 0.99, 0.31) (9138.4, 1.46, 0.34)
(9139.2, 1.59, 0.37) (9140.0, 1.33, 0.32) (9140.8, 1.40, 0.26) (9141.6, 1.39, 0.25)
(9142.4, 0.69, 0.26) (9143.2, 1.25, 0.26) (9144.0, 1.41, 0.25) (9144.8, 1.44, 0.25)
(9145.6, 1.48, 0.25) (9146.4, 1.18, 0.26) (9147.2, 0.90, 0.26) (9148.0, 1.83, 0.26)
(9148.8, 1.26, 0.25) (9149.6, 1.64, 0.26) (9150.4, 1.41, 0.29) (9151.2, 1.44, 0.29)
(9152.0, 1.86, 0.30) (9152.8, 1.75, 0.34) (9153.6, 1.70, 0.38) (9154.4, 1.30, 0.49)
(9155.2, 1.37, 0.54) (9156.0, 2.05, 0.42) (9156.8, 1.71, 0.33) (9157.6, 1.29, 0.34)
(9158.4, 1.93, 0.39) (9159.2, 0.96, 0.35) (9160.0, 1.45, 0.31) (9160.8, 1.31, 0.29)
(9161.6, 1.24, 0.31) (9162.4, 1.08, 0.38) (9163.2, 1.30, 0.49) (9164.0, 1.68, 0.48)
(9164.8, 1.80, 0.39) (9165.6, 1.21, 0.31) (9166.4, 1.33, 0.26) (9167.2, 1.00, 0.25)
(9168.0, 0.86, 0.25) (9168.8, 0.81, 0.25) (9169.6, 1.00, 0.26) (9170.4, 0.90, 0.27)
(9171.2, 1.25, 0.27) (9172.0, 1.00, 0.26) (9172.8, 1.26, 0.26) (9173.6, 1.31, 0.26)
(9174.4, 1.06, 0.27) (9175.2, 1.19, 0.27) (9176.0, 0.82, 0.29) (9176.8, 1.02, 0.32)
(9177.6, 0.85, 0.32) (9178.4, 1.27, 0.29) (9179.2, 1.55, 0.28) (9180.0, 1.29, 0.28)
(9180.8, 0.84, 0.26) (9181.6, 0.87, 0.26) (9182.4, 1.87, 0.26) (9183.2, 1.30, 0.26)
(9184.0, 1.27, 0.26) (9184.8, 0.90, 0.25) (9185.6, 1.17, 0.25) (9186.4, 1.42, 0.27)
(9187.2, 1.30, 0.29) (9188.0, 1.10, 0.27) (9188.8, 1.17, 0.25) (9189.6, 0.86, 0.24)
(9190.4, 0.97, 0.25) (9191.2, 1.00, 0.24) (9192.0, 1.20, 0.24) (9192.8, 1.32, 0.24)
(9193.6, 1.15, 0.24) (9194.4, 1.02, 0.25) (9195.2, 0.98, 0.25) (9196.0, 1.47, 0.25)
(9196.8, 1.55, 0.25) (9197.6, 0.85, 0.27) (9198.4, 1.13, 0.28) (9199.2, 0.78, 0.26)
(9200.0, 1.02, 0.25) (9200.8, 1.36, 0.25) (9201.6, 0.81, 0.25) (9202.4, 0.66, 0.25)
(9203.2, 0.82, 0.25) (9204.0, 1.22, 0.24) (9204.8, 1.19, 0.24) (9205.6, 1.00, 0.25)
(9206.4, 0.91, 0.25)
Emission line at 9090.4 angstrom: Mg II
